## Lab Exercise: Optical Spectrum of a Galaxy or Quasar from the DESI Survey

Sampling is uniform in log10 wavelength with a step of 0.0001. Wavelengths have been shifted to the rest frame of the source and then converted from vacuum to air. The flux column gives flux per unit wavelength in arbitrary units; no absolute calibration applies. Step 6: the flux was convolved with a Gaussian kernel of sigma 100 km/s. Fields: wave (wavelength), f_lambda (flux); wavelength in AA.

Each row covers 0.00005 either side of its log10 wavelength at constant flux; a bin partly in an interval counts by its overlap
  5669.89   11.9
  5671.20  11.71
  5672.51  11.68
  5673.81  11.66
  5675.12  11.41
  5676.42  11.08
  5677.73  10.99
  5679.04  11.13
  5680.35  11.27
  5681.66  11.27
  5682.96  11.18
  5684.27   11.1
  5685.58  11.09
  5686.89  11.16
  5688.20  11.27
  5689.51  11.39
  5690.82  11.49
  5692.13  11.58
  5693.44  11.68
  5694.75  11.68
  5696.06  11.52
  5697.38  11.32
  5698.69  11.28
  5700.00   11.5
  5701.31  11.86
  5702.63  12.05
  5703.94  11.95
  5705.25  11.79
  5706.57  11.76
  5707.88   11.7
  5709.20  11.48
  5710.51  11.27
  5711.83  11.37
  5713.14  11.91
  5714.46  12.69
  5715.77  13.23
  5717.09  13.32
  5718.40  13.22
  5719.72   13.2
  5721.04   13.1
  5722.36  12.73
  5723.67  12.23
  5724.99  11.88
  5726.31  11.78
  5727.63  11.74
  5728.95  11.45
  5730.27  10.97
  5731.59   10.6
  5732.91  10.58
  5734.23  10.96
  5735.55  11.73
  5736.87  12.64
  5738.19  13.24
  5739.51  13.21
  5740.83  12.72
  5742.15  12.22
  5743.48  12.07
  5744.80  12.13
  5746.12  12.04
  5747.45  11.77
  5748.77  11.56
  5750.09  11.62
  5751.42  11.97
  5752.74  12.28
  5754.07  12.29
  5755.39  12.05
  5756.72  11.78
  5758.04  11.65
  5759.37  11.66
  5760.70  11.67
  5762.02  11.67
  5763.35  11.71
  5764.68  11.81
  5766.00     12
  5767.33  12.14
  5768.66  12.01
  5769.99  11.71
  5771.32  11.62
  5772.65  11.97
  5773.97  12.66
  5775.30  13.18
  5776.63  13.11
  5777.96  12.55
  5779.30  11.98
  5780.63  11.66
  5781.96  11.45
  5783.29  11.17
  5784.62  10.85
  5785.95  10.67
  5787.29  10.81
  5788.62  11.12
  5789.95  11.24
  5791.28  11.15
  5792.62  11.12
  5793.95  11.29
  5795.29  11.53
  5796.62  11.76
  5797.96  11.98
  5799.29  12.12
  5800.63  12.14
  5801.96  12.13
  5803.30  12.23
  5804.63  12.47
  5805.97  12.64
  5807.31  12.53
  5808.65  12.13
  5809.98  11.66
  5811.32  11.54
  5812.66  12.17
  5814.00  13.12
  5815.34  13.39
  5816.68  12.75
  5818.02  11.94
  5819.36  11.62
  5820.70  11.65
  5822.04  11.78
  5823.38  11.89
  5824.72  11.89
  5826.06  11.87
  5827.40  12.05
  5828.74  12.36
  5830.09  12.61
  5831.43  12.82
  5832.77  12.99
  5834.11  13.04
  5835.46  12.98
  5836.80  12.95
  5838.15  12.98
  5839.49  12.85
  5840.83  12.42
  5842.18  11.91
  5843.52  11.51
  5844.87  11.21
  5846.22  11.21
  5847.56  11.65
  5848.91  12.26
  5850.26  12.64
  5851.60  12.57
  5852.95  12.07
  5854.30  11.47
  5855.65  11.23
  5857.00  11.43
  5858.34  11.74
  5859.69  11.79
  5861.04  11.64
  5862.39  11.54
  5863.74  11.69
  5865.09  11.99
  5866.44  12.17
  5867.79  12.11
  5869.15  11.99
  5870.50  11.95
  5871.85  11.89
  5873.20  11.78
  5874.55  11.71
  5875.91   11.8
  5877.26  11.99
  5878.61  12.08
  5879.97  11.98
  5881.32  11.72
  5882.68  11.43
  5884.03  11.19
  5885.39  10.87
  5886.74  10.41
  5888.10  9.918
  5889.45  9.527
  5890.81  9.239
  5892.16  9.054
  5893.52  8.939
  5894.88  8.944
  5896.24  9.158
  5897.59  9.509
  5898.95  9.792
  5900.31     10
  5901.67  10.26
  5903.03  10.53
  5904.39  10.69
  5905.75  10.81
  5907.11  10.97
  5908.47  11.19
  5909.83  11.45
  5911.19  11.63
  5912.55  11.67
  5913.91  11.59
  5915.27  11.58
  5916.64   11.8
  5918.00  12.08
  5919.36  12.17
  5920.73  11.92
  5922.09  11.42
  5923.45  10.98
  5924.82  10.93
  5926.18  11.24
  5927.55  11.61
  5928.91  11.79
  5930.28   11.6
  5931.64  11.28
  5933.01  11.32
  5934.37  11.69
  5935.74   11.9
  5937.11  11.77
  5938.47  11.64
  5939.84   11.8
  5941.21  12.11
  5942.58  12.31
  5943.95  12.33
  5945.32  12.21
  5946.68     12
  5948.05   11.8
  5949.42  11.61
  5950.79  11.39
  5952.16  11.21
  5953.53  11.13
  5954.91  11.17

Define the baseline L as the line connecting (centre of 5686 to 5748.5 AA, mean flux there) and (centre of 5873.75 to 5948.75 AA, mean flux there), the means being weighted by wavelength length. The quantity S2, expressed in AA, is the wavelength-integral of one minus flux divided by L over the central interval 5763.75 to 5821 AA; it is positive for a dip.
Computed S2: -1.5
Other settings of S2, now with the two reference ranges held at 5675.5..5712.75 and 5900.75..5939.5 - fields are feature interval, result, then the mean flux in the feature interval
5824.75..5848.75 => -1.9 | 12.3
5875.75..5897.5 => 1.8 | 10.5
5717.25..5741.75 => -1.5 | 12.1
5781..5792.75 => 0.4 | 11.1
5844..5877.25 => -1.2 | 11.8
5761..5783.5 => -1.2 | 12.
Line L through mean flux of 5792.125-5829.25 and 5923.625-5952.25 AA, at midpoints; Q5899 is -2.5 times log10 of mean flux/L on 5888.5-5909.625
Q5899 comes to 0.19 mag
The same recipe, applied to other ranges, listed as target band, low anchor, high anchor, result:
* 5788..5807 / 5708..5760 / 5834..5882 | 0.02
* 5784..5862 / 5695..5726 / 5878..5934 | -0.06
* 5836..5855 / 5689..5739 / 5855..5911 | -0.09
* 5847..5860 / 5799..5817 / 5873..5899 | -0.06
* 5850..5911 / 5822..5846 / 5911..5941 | 0.08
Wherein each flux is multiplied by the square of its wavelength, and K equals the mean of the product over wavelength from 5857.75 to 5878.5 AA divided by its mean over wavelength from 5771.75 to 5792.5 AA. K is 1.05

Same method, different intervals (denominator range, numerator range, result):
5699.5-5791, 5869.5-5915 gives 0.95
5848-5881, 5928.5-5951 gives 1.02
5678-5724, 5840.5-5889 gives 1.05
